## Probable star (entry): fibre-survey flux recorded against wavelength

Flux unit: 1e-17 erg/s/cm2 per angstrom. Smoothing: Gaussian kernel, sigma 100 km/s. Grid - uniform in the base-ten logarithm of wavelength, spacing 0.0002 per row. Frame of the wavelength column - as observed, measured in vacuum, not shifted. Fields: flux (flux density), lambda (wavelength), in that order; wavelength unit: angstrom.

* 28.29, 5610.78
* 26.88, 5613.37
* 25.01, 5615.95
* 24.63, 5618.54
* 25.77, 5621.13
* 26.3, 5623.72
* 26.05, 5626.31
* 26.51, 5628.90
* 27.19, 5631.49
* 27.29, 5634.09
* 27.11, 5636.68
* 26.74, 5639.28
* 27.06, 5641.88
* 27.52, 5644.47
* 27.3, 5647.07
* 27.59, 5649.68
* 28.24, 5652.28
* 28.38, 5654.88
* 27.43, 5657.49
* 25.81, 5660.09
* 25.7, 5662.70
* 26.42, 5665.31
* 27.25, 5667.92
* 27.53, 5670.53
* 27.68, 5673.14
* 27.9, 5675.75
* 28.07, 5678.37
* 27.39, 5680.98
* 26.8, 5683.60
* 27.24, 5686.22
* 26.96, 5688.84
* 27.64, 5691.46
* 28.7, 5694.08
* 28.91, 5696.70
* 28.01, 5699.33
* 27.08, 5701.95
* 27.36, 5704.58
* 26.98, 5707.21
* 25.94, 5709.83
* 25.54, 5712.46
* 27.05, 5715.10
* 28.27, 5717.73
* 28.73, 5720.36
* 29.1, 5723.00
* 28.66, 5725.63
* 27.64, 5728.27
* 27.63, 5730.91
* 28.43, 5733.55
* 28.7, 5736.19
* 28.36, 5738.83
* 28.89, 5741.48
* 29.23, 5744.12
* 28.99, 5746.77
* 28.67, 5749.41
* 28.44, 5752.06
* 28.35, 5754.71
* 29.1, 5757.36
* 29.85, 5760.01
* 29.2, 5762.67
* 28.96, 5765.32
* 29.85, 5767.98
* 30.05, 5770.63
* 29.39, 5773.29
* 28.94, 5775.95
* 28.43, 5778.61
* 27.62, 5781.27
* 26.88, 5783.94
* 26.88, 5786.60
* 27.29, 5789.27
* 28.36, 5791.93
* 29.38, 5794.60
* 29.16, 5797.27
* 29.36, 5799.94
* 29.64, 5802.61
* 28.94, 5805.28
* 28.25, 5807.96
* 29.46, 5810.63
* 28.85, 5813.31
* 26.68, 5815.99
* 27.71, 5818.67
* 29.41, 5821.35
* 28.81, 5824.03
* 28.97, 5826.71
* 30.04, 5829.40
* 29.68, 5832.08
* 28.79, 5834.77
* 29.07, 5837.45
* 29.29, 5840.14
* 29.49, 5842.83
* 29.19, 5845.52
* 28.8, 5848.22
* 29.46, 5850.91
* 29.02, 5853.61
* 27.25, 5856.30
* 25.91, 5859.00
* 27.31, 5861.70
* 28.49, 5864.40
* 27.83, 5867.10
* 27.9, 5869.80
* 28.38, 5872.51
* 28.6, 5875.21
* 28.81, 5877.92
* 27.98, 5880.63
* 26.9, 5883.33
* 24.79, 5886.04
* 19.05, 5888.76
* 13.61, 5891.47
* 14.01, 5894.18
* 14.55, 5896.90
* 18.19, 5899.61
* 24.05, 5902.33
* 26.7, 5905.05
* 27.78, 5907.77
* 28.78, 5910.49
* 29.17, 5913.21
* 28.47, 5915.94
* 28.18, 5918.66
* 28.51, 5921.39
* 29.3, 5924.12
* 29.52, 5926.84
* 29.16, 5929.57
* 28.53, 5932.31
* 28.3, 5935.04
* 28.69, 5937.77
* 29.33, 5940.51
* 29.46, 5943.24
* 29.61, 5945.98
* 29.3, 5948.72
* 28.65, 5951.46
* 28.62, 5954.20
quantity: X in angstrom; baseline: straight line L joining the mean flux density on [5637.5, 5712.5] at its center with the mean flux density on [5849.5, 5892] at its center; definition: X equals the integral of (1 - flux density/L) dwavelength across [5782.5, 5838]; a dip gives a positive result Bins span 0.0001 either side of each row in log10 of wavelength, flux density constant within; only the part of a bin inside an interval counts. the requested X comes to -3.8 angstrom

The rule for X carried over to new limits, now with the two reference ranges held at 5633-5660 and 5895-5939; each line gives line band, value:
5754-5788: -2.1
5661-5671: 0.3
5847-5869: -1.0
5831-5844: -1.2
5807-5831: -1.6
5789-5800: -0.7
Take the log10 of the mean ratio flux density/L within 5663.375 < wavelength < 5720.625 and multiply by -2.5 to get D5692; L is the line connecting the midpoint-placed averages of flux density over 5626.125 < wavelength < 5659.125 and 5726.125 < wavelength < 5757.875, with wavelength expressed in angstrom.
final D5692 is 0.020 mag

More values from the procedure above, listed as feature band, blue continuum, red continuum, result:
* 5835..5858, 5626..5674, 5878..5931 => -0.14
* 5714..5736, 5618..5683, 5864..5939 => -0.06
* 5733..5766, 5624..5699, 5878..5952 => -0.08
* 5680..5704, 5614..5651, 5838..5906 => -0.05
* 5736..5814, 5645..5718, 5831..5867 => -0.03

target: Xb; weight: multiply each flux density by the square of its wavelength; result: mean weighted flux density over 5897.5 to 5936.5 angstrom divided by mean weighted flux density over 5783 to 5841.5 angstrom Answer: 0.98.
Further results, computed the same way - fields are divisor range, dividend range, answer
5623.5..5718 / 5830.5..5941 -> 1.06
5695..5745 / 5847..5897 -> 0.96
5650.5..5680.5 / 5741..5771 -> 1.10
